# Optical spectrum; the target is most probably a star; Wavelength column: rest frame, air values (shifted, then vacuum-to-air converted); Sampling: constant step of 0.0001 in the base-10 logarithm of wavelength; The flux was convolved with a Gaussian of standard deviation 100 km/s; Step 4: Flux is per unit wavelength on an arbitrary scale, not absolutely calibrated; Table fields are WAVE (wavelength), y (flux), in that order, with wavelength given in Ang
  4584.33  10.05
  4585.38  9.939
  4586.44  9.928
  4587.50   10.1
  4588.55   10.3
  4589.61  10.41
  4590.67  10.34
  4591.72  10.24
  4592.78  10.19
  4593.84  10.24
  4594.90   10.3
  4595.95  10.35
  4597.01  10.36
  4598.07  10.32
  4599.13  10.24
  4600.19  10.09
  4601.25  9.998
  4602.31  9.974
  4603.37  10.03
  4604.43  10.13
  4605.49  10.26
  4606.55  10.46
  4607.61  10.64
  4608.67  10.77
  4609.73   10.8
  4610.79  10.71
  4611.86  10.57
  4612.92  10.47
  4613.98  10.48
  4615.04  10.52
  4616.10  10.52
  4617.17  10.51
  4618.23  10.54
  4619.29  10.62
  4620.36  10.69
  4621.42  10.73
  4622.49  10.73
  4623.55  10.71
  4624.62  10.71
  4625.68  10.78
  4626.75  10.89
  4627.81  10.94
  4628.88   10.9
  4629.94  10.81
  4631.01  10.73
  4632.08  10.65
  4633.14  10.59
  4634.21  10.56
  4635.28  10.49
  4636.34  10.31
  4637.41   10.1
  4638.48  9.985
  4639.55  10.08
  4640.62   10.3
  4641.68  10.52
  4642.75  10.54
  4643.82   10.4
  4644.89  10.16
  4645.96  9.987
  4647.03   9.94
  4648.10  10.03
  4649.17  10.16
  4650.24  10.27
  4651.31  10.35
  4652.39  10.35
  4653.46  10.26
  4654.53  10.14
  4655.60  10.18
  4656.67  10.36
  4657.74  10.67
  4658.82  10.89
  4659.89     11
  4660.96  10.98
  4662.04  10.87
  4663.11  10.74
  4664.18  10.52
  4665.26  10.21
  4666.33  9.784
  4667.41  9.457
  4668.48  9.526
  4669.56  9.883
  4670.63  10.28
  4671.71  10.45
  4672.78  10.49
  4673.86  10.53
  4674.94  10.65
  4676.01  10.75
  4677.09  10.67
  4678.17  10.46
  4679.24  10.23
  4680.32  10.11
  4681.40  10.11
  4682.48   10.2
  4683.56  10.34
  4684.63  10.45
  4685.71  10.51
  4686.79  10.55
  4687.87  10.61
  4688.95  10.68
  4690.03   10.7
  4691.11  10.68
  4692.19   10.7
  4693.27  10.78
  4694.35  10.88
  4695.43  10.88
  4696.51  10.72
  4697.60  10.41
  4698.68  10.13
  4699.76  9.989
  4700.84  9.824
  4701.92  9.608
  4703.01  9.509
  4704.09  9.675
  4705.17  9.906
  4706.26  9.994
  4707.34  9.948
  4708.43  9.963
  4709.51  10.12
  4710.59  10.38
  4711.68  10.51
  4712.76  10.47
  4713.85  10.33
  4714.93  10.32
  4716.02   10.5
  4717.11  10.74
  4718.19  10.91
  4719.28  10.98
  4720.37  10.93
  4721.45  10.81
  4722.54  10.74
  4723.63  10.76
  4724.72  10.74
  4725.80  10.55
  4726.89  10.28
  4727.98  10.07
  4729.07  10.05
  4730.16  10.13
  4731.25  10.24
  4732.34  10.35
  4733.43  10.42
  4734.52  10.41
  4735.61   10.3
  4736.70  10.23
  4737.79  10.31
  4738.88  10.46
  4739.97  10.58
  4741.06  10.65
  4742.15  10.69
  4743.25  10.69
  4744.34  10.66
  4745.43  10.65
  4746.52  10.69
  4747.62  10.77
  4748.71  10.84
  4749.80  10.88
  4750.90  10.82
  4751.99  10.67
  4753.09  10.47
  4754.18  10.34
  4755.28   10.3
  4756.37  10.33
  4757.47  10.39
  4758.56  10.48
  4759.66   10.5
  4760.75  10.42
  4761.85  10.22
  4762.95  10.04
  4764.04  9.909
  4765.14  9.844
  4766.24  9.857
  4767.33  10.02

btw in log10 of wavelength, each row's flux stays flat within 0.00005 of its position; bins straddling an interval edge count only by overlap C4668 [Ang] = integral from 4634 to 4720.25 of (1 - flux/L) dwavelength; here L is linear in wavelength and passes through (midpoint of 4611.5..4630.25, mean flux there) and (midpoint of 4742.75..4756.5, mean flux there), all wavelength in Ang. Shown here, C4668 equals 2.5 Ang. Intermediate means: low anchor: 10.7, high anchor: 10.6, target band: 10.3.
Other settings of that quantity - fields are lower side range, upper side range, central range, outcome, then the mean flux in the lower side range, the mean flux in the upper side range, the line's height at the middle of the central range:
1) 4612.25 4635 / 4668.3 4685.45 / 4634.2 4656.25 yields 0.63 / 10.7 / 10.3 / 10.5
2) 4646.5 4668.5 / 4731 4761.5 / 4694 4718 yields 0.49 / 10.3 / 10.5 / 10.4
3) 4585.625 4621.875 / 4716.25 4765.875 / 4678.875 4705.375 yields 0.29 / 10.4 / 10.5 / 10.4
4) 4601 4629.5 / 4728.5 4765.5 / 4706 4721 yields 0.03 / 10.6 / 10.4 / 10.5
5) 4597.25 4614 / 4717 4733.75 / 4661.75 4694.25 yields 0.22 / 10.4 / 10.5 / 10.5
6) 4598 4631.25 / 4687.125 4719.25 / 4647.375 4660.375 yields 0.10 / 10.5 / 10.4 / 10.5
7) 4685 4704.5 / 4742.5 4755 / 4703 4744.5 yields 0.52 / 10.4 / 10.7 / 10.5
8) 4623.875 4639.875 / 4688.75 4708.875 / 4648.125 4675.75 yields 0.19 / 10.6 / 10.3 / 10.4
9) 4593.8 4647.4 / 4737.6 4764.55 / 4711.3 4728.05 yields -0.19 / 10.5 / 10.5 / 10.5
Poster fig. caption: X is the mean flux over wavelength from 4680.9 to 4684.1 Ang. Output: 10.2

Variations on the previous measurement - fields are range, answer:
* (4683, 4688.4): 10.5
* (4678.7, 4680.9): 10.2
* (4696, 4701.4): 10.2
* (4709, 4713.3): 10.4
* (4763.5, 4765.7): 9.85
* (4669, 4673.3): 10.3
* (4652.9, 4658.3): 10.3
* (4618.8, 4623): 10.7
